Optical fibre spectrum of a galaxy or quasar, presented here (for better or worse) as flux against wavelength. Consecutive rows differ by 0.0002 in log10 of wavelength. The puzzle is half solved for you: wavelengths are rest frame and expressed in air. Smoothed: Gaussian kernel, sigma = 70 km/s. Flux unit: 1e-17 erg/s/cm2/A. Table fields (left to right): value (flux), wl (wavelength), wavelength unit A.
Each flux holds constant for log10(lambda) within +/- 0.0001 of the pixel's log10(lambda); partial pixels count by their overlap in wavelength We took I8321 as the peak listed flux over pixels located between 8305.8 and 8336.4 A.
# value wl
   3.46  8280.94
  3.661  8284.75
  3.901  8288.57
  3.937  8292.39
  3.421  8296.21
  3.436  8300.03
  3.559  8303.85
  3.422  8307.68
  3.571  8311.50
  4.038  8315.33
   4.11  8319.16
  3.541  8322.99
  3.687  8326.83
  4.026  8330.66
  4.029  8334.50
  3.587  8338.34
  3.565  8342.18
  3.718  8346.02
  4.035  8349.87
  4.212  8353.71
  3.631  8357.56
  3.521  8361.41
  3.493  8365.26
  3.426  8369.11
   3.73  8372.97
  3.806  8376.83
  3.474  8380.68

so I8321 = 4.11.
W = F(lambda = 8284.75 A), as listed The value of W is 3.661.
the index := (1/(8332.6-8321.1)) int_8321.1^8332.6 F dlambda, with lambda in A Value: 3.75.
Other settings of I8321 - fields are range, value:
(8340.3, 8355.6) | 4.212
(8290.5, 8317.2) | 4.038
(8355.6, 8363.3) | 3.631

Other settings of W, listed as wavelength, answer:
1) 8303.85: 3.559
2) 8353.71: 4.212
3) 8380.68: 3.474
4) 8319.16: 4.11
